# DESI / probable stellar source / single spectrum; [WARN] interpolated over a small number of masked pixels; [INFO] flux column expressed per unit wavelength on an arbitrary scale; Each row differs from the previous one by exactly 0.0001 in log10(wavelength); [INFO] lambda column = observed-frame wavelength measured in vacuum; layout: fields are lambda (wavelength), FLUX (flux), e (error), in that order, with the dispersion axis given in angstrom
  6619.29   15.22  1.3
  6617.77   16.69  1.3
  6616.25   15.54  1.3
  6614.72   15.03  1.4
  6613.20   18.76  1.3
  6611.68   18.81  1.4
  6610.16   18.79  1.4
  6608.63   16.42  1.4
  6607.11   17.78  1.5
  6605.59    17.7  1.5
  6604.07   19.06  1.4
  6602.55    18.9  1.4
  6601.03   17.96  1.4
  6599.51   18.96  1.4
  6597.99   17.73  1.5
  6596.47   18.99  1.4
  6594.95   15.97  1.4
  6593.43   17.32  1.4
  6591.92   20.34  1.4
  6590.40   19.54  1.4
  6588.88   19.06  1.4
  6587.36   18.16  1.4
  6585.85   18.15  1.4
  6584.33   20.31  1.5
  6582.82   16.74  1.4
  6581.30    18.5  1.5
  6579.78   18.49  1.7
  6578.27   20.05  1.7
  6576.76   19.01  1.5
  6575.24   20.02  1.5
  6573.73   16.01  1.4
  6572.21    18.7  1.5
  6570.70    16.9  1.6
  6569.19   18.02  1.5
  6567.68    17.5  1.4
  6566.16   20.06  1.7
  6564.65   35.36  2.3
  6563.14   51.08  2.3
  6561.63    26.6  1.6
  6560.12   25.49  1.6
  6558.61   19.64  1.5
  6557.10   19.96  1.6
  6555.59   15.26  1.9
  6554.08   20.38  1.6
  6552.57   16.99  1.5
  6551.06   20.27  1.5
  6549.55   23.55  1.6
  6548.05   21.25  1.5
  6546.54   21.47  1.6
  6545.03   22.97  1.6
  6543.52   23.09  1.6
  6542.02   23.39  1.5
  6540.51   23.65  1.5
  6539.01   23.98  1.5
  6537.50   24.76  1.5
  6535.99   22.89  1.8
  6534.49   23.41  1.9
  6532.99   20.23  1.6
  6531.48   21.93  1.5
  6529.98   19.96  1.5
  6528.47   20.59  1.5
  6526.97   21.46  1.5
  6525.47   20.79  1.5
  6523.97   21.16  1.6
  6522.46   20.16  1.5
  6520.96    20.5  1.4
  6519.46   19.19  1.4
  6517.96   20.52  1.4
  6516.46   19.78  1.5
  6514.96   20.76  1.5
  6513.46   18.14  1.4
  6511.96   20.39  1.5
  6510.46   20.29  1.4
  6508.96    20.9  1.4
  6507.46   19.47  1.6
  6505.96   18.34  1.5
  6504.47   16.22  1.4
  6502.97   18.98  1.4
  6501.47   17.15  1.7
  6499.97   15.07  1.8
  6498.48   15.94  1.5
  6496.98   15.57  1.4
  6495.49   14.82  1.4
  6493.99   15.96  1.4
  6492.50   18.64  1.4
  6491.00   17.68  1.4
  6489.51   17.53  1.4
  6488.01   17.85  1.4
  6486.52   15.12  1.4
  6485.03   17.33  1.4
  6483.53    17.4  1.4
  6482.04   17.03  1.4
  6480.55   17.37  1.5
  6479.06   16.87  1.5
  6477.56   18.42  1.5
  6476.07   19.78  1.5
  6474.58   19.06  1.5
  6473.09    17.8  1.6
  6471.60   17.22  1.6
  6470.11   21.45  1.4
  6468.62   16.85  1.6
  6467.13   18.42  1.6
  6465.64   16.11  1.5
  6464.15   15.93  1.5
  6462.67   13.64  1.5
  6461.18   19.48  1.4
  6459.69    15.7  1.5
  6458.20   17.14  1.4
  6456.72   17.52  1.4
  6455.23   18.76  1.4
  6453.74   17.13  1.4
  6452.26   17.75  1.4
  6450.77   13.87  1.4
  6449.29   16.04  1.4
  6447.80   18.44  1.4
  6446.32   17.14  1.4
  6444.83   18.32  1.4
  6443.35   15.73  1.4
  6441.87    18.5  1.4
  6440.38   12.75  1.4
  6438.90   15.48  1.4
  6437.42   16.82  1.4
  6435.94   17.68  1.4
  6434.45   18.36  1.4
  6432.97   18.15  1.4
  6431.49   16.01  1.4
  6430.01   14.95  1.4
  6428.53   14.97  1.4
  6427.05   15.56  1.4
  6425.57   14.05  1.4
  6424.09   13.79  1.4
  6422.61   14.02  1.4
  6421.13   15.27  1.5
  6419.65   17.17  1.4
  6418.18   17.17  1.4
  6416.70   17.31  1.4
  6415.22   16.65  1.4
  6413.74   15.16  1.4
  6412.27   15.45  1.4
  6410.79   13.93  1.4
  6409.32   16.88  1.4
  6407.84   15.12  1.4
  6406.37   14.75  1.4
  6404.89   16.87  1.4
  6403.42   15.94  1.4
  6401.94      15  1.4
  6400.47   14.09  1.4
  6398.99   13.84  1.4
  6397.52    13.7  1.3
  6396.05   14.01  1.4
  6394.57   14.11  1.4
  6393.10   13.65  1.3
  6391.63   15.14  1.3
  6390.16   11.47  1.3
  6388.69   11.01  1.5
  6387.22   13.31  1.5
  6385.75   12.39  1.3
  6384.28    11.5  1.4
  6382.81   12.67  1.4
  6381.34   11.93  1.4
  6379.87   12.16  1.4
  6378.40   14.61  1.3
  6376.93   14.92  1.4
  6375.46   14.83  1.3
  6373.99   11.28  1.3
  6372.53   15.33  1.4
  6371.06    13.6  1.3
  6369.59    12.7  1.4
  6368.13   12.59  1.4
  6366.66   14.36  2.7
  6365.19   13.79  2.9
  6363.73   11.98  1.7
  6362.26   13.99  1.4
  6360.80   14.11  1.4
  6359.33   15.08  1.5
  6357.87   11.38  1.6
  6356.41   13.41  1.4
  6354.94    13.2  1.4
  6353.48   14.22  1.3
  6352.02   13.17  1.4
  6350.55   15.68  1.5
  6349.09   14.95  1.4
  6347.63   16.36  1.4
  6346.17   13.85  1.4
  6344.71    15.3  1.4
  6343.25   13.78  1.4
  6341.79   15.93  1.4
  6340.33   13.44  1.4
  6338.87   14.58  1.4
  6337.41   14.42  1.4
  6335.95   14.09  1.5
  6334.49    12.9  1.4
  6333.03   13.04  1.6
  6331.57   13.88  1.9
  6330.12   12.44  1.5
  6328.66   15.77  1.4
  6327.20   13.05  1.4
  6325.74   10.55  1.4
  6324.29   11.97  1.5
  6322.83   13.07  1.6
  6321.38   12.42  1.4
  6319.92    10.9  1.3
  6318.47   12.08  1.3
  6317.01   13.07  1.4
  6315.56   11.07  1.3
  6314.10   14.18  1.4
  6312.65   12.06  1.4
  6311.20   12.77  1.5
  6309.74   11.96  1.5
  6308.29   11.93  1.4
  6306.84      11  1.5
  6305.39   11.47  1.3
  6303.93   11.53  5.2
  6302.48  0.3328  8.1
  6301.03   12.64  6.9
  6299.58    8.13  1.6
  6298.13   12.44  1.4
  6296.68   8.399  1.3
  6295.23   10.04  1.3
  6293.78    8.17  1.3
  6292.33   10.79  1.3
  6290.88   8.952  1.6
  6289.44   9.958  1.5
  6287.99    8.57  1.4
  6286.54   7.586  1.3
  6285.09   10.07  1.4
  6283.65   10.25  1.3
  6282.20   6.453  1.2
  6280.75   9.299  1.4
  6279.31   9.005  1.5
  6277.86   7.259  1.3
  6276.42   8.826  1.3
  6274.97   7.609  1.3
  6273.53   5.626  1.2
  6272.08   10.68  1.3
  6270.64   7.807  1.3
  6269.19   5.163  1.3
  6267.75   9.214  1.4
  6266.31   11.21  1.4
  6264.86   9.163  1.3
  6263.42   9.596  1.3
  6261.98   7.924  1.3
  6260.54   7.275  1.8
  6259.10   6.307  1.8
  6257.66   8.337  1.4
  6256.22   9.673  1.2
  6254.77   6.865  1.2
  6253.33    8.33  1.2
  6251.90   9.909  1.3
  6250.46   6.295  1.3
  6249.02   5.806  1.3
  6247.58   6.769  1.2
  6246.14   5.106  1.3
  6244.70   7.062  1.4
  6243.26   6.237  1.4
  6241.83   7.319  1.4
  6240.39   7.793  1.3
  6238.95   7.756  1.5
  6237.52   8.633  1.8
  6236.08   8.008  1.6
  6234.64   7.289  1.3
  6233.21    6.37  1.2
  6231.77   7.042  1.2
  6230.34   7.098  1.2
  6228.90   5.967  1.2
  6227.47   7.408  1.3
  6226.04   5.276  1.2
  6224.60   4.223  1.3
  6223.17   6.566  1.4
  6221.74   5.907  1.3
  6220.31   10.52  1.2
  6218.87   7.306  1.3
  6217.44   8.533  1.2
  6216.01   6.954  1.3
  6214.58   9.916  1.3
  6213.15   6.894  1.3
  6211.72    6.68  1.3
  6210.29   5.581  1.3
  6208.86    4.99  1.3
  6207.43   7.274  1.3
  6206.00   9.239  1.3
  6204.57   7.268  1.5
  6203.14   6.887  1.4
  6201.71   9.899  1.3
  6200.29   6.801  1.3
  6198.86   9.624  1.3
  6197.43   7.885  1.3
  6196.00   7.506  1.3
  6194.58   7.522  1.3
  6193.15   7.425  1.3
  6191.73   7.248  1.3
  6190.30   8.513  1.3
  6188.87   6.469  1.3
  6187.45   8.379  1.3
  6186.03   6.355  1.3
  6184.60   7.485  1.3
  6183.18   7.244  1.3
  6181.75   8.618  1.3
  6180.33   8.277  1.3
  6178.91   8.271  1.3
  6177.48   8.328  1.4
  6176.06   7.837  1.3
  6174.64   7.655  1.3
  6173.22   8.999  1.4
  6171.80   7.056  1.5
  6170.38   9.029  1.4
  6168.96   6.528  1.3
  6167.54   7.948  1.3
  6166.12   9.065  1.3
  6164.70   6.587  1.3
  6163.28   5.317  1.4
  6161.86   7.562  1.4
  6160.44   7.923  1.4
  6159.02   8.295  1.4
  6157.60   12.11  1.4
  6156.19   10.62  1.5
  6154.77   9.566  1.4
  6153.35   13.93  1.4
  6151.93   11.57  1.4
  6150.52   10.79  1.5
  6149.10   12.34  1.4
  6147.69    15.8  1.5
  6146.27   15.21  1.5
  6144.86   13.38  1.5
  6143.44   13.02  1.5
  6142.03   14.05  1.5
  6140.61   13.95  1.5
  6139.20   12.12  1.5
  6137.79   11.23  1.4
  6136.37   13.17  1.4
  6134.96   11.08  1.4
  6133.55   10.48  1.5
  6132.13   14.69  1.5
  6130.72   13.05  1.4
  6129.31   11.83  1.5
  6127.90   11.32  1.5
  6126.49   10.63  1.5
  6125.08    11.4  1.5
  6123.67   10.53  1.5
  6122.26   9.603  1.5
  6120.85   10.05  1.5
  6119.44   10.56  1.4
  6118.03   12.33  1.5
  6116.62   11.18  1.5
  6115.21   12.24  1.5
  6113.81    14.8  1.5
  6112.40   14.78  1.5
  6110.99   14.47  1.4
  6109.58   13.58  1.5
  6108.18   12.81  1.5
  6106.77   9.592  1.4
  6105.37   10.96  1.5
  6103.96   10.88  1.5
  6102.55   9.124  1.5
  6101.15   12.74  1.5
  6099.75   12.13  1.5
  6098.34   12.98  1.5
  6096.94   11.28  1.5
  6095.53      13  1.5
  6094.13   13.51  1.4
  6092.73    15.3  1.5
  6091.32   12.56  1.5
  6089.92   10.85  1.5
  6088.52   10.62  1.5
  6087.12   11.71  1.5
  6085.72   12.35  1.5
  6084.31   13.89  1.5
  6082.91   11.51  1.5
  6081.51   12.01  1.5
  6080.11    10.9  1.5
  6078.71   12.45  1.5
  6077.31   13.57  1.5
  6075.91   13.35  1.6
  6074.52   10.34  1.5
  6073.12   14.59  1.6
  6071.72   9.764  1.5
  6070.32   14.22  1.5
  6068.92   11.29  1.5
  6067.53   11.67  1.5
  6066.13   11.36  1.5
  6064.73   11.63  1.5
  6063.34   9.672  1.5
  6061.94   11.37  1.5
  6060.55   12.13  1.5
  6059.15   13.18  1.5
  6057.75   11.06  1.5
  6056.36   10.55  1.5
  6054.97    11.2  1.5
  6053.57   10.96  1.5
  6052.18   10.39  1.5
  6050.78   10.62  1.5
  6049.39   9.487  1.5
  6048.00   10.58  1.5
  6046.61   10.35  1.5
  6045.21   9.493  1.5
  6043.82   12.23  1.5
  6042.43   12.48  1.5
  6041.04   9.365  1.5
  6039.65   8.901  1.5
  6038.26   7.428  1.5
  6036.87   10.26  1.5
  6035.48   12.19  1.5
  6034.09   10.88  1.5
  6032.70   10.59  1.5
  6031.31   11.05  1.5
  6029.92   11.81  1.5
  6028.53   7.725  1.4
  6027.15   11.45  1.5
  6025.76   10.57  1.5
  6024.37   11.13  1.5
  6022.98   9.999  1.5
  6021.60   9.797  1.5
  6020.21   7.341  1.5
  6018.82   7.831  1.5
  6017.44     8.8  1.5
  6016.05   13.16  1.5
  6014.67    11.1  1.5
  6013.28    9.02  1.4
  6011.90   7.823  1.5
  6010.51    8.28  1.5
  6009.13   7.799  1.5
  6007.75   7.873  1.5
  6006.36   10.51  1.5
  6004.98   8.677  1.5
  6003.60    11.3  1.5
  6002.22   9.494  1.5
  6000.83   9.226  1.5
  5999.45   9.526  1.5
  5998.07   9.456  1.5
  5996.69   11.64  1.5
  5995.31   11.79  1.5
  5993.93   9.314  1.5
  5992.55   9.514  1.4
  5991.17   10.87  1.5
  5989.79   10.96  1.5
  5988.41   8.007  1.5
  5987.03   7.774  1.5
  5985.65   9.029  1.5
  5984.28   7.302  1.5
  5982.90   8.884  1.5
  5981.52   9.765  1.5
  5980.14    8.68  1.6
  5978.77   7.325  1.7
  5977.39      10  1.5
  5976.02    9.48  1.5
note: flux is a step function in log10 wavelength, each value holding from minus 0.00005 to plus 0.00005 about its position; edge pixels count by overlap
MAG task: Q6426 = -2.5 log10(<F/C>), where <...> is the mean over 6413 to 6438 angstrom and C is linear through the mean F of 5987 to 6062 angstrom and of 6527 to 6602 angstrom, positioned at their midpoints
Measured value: 0.14 mag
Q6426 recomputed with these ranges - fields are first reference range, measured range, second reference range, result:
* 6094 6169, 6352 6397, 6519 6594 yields 0.27 mag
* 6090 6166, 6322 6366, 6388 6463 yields 0.07 mag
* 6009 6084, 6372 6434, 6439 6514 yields 0.12 mag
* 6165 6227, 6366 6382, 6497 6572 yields 0.10 mag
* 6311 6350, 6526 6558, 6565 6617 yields -0.23 mag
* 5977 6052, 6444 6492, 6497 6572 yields 0.14 mag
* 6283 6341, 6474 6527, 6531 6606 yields 0.00 mag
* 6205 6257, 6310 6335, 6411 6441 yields -0.13 mag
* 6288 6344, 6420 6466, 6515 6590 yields 0.04 mag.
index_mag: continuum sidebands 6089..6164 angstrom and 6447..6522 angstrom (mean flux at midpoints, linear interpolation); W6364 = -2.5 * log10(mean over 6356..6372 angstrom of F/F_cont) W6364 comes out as 0.18 mag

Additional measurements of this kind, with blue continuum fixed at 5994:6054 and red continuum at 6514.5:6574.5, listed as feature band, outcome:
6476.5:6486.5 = 0.19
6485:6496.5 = 0.23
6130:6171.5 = 0.17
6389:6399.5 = 0.34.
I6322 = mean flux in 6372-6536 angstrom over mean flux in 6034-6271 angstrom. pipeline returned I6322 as 1.7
